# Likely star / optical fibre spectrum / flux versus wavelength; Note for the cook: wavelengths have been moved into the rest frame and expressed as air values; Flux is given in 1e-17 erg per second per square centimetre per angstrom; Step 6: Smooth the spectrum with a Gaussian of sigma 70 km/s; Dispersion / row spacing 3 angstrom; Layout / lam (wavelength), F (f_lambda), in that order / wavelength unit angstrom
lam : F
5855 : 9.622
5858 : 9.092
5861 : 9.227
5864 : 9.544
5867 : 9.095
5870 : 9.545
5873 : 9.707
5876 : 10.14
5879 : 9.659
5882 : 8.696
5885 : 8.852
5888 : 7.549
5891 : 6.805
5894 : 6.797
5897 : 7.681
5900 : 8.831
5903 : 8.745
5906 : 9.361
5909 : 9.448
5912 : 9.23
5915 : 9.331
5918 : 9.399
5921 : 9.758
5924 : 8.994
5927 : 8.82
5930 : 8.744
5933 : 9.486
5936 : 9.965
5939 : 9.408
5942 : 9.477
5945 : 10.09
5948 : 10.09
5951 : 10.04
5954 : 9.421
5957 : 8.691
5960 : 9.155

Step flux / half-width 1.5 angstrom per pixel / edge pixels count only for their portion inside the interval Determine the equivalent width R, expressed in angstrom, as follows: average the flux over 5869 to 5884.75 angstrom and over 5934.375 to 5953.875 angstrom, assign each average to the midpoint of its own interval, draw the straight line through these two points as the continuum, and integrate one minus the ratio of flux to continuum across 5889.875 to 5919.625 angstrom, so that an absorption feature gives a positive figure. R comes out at 3.2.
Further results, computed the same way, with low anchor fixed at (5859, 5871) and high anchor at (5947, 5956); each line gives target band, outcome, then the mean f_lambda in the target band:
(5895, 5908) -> 1.24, 8.61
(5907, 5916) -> 0.22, 9.34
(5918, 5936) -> 0.75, 9.25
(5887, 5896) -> 2.29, 7.06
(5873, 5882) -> -0.26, 9.67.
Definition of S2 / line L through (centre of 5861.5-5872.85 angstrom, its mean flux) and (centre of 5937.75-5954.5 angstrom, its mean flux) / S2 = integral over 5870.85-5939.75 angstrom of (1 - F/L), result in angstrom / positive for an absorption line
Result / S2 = 4.8 angstrom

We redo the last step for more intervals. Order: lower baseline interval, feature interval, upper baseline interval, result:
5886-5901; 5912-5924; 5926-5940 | -1.08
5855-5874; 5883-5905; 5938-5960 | 3.50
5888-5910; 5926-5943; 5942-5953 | 0.28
